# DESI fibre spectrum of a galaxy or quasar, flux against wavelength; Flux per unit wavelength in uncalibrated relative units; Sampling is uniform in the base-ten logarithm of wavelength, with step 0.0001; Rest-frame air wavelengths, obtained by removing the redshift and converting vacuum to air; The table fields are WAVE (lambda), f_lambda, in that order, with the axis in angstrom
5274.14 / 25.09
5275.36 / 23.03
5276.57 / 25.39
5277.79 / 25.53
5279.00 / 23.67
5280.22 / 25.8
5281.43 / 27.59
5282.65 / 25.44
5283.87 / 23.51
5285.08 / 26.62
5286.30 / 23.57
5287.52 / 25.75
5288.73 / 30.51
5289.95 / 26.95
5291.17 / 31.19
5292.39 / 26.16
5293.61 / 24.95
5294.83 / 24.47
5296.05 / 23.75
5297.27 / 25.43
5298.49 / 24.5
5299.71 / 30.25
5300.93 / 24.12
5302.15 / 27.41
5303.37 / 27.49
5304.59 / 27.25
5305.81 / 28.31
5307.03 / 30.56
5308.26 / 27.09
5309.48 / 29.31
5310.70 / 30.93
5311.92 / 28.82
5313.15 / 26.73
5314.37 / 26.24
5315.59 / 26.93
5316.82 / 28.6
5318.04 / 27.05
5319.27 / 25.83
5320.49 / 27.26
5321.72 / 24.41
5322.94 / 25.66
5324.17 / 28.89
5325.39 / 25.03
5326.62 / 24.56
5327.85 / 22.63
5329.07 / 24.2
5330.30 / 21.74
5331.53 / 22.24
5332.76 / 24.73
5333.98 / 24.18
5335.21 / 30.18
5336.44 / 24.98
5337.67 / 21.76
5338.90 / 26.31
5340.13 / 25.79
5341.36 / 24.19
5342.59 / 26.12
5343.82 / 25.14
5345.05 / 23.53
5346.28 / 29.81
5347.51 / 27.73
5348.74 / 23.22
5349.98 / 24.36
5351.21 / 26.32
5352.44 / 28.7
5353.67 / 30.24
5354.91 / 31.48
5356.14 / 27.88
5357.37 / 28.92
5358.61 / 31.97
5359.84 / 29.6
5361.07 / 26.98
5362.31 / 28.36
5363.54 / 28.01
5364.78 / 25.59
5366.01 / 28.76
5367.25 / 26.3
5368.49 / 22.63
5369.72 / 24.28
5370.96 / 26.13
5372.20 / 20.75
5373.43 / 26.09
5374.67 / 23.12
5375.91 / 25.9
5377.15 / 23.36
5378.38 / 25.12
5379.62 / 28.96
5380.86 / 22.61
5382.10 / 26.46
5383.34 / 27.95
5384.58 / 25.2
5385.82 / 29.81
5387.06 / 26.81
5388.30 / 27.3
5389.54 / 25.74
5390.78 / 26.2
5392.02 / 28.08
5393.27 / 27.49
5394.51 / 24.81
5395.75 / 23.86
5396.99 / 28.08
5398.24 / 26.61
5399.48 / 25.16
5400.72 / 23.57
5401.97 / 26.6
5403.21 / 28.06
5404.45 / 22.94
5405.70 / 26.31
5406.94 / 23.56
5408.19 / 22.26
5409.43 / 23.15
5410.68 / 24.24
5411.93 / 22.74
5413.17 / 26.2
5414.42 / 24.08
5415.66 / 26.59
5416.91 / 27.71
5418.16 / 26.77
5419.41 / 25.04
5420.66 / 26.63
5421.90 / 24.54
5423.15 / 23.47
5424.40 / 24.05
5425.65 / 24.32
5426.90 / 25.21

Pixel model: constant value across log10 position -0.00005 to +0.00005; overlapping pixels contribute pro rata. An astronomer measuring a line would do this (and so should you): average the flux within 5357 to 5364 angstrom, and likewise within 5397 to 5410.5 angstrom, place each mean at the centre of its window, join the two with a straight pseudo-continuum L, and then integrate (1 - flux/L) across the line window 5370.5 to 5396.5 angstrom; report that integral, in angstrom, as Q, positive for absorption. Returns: 1.0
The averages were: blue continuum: 29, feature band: 25.8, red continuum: 24.9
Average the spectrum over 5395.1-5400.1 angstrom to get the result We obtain 25.9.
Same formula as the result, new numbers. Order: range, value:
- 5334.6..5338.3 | 25.6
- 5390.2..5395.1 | 26.6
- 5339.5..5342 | 25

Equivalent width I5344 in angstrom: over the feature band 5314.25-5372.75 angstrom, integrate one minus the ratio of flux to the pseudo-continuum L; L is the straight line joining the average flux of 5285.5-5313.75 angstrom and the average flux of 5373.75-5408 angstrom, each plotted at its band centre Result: 0.8 angstrom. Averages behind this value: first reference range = 27.2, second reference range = 25.9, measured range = 26.2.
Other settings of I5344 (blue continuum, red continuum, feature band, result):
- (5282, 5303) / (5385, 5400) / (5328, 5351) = 1.2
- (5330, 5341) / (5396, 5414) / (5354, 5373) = -1.8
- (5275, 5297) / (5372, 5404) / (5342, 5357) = -0.7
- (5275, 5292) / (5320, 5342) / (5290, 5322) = -2.0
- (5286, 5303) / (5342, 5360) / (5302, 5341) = 1.0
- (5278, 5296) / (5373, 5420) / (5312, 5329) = -0.1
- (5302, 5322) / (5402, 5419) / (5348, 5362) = -0.9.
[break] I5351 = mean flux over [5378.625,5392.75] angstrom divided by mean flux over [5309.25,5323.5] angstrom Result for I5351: 0.98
